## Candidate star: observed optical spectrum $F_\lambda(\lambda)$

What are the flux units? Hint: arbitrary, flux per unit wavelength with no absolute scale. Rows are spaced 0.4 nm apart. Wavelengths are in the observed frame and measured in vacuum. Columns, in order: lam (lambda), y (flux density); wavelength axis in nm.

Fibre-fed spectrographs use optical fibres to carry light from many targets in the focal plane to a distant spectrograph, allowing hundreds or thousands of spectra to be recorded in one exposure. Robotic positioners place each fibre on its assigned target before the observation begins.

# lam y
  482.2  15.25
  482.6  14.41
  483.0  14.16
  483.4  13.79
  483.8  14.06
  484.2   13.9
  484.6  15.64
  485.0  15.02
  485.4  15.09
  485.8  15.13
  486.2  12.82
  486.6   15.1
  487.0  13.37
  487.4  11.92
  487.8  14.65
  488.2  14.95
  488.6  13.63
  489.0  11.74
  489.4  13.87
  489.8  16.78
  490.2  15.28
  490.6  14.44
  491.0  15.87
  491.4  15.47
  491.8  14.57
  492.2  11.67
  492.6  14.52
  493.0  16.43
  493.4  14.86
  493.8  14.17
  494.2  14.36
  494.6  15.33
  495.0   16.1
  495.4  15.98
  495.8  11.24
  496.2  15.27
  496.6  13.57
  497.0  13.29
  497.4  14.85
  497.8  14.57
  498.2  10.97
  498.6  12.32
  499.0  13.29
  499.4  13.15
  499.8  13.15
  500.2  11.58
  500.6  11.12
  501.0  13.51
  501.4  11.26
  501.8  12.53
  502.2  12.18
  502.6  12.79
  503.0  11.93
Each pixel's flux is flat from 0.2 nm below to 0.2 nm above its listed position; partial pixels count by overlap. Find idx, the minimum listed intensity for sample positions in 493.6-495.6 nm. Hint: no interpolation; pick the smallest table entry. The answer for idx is 14.17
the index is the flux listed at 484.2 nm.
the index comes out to 13.9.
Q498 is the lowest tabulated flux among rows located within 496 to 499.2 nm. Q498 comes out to 10.97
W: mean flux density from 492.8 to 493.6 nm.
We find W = 15.6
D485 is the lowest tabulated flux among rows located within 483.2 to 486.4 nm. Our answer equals 12.82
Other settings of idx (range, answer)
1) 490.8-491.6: 15.47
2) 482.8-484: 13.79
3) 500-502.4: 11.12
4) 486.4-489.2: 11.74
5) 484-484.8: 13.9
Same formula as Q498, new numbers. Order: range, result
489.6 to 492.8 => 11.67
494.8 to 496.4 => 11.24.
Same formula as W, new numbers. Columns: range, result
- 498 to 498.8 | 11.6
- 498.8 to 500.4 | 12.8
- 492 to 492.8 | 13.1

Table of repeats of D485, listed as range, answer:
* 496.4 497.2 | 13.29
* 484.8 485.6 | 15.02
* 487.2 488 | 11.92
